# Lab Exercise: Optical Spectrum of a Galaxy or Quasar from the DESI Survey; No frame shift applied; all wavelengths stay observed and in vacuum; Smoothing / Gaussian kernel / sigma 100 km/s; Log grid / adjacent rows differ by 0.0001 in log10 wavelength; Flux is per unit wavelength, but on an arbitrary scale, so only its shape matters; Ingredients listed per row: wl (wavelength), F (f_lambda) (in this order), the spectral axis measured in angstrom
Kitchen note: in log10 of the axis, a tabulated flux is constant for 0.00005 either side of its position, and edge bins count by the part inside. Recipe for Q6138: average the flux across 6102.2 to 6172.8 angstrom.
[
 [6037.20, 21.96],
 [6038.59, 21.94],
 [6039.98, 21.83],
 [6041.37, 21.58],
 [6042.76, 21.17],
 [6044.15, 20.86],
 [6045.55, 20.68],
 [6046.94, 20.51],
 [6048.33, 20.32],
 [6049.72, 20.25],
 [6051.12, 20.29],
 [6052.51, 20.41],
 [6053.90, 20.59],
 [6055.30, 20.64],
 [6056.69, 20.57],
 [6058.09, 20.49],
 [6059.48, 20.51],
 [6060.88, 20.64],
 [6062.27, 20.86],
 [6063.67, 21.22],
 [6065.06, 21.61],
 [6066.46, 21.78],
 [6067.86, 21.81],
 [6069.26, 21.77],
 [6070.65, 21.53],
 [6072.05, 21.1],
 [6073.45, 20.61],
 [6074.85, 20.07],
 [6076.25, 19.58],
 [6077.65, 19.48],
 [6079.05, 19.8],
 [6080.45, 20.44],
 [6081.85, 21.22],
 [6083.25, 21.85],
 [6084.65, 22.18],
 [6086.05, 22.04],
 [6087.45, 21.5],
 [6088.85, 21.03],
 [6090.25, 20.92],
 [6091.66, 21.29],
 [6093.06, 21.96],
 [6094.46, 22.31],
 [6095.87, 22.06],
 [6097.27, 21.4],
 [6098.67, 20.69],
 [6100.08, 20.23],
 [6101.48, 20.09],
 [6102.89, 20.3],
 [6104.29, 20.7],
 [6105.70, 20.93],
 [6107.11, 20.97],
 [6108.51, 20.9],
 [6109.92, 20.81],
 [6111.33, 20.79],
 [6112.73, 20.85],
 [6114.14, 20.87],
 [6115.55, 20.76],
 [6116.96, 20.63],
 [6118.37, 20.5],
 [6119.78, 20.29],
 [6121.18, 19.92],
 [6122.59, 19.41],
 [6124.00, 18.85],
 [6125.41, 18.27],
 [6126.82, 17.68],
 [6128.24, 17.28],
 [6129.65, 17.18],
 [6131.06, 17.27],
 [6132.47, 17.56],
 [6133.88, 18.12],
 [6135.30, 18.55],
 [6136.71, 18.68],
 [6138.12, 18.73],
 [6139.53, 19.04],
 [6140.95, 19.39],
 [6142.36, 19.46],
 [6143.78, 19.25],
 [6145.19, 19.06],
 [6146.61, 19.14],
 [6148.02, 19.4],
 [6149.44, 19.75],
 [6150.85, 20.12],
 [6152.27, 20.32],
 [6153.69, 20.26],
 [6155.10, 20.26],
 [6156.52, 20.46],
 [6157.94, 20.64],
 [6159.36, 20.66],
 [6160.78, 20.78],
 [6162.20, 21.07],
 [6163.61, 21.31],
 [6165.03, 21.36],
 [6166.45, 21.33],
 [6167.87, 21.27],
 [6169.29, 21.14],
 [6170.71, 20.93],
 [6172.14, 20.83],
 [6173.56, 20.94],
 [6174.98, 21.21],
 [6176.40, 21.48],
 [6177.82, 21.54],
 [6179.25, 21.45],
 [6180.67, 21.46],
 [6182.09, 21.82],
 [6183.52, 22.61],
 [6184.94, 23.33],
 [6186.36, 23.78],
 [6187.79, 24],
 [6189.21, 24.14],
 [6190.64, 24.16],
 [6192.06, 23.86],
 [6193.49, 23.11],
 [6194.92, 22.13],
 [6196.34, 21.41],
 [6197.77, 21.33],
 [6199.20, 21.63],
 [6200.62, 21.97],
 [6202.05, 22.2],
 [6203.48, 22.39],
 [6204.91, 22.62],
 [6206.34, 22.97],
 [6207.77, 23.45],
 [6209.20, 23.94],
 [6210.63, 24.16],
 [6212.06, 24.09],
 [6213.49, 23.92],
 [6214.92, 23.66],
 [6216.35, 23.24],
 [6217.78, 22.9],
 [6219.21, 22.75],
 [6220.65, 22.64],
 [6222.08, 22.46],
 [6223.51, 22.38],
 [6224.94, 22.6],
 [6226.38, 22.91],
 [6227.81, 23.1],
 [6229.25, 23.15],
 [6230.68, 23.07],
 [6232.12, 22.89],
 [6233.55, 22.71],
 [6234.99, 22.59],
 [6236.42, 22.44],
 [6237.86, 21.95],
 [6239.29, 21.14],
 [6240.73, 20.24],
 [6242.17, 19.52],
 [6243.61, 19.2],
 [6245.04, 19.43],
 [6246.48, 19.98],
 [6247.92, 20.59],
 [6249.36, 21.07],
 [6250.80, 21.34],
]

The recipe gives 19.9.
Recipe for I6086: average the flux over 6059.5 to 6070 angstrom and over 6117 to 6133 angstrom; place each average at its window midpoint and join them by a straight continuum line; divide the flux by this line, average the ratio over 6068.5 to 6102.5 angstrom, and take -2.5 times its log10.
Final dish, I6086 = -0.03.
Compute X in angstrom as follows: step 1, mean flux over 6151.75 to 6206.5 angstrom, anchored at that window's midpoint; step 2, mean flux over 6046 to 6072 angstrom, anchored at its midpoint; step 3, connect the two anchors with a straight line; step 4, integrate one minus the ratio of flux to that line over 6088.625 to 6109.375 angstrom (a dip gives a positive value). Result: 0.13 angstrom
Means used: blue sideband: 20.9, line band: 21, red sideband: 21.8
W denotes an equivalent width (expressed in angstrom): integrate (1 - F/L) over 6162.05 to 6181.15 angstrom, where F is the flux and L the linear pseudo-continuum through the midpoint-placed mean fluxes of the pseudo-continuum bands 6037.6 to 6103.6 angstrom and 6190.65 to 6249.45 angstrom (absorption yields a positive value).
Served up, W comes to 0.57 angstrom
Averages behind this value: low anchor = 21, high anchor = 22.3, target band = 21.2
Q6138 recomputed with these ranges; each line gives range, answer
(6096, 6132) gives 19.9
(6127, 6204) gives 20.8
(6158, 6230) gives 22.4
